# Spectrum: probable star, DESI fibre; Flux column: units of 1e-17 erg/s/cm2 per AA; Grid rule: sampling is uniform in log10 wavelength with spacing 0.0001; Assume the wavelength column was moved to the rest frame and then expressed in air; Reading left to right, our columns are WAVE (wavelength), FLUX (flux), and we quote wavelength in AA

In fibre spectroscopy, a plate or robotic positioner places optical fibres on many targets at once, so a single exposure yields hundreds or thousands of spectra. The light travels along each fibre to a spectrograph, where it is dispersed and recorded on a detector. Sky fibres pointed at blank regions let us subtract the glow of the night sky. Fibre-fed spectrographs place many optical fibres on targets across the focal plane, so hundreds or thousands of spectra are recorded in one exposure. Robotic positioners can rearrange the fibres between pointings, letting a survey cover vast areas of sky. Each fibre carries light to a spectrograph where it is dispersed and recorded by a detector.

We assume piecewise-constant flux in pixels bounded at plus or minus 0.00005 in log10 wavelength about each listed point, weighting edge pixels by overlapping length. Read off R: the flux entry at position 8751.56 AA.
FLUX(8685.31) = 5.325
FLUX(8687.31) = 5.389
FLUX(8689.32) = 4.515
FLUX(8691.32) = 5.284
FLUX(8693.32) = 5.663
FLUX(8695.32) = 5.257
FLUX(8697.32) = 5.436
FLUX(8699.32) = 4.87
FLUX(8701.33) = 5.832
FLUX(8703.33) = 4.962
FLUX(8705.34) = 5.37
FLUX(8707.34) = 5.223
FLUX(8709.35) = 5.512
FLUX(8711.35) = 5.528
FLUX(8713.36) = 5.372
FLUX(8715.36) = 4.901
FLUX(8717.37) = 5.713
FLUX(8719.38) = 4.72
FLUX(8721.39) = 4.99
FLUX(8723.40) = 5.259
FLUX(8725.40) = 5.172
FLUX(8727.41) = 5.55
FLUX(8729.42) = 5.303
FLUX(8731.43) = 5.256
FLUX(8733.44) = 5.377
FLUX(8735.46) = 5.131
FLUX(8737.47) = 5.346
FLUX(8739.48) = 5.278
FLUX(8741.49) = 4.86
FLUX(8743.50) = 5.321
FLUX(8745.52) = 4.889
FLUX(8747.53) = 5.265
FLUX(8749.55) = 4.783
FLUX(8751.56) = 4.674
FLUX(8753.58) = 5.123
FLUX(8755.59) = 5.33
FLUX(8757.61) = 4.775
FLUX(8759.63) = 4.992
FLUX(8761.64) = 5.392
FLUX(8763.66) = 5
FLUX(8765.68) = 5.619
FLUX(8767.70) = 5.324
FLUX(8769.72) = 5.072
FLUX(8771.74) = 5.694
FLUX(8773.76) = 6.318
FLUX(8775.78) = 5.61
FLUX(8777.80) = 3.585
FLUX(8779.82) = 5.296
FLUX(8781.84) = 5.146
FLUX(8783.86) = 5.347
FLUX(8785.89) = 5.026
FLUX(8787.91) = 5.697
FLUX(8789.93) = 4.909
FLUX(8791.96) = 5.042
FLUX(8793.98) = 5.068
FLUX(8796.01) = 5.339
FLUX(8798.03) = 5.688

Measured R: 4.674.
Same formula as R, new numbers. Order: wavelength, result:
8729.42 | 5.303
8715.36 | 4.901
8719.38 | 4.72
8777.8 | 3.585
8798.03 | 5.688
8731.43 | 5.256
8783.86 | 5.347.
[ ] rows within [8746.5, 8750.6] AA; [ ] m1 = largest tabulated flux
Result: 5.265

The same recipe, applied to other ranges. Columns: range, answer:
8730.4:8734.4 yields 5.377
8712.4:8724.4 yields 5.713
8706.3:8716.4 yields 5.528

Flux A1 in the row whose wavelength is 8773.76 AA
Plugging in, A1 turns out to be 6.318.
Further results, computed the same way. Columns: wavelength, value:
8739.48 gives 5.278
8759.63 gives 4.992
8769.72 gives 5.072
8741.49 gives 4.86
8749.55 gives 4.783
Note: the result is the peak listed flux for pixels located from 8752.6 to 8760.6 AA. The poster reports 5.33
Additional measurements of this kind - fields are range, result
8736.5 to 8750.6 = 5.346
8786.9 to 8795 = 5.697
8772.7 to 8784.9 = 6.318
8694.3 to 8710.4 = 5.832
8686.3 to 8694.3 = 5.663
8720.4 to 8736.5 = 5.55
